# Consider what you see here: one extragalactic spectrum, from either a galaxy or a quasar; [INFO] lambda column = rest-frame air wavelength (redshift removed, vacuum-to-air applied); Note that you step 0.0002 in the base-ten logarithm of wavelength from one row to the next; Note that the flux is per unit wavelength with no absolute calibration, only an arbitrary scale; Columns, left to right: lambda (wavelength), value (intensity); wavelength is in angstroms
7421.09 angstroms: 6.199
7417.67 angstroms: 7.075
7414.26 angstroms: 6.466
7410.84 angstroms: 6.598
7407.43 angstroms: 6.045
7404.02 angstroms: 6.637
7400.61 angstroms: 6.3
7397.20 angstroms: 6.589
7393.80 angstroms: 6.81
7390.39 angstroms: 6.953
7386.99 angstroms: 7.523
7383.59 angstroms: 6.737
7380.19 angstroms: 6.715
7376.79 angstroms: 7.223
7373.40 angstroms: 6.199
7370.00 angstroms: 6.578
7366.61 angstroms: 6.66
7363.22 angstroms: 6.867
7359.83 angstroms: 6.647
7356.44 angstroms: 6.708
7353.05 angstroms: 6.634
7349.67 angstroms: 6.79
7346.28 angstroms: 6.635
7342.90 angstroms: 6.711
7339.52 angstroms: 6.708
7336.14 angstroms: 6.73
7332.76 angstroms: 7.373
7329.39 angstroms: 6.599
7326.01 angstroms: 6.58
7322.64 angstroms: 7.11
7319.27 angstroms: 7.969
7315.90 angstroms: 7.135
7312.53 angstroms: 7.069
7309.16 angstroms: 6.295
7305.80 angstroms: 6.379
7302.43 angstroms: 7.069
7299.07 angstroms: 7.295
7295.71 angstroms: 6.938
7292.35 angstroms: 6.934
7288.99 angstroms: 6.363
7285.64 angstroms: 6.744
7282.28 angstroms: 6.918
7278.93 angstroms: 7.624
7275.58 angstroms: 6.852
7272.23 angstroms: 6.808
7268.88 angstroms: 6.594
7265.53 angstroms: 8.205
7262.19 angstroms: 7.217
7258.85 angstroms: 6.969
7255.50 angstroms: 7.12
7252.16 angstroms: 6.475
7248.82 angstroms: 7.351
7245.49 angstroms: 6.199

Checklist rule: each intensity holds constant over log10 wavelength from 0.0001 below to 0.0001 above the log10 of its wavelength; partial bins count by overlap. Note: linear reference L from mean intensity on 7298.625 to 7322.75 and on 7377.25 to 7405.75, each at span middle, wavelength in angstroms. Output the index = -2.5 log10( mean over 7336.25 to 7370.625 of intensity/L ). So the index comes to 0.03 mag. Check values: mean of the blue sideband 7.02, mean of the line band 6.7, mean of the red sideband 6.8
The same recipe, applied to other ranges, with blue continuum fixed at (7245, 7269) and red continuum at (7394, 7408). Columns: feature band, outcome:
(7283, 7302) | 0.01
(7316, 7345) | -0.03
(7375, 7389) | -0.08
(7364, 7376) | 0.01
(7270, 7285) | 0.00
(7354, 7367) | -0.01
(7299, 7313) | 0.02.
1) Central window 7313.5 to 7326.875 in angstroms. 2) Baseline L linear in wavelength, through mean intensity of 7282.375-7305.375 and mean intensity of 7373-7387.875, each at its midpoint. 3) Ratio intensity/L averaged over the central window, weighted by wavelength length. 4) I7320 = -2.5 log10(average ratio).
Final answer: -0.05 mag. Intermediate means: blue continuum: 6.86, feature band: 7.23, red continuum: 6.91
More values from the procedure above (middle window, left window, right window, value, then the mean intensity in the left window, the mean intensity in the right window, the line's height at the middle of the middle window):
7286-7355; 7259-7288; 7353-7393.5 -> 0.014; 7.1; 6.79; 6.95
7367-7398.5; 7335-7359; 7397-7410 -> -0.051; 6.7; 6.38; 6.5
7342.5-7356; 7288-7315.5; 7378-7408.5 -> 0.012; 6.82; 6.72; 6.77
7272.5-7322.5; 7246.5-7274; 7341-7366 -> -0.007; 7.07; 6.71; 6.93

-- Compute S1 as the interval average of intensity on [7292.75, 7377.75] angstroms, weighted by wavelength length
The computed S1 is 6.83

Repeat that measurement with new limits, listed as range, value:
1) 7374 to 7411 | 6.73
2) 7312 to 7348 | 6.96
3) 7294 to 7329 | 6.97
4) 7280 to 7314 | 6.81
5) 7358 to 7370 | 6.71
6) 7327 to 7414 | 6.71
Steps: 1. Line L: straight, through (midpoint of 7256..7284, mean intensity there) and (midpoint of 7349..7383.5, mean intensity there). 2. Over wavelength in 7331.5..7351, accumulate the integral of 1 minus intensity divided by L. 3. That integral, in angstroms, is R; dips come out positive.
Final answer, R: 0.0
